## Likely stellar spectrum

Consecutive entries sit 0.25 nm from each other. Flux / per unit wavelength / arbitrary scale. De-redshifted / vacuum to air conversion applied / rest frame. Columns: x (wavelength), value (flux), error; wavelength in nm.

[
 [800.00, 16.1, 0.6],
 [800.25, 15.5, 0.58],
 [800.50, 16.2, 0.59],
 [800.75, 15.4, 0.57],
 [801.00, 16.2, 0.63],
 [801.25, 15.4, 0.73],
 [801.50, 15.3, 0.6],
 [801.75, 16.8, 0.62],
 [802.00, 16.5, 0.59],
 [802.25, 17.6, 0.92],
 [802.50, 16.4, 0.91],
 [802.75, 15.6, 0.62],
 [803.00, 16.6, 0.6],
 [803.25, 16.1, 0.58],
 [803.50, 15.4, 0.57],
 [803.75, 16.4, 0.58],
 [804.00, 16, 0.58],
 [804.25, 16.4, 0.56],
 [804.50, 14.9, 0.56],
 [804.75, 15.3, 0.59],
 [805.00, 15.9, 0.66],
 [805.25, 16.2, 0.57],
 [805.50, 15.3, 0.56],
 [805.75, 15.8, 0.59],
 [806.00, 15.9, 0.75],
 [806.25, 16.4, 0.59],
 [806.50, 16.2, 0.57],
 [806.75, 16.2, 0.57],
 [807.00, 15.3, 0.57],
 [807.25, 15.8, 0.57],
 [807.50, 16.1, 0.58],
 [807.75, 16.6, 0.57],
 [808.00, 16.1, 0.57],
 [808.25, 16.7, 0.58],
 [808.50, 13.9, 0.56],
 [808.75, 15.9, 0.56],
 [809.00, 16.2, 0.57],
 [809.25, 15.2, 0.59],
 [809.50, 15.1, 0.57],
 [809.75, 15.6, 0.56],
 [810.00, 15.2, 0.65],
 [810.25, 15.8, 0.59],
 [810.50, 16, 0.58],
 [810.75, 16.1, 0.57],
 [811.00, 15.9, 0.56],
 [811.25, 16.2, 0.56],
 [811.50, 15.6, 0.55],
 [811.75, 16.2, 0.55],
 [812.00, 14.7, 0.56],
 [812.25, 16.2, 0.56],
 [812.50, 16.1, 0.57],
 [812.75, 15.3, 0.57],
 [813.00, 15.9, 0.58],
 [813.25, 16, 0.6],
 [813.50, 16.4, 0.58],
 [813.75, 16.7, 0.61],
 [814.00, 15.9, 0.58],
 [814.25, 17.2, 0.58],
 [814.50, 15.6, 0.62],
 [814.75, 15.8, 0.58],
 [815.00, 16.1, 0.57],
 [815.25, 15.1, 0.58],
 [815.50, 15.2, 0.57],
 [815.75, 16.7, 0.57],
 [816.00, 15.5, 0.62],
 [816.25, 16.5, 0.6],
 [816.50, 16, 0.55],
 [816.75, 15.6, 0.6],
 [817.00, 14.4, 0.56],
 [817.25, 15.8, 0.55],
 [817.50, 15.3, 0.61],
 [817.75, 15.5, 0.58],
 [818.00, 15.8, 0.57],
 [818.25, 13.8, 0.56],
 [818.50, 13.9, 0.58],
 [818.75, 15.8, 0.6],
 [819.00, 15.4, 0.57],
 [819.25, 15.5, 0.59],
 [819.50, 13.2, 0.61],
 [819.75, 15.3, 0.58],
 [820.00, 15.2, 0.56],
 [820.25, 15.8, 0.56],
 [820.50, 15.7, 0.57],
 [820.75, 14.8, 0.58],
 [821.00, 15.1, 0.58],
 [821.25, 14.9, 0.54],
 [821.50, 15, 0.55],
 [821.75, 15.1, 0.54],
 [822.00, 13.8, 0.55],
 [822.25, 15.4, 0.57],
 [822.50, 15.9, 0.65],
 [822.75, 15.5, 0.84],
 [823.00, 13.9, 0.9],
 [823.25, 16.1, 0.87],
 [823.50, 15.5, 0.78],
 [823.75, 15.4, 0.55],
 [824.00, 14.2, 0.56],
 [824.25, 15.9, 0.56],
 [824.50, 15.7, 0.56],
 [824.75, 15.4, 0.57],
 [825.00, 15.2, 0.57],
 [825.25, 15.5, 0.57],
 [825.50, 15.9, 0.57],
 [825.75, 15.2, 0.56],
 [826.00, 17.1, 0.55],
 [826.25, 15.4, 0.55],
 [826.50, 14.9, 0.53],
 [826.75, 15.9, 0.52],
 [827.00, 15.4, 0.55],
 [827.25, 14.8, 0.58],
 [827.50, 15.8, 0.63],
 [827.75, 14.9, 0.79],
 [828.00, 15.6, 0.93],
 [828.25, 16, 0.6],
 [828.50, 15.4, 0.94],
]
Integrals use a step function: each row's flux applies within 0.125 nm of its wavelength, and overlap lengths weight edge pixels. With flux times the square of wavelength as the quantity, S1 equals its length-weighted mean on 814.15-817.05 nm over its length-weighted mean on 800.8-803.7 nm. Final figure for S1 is 1.0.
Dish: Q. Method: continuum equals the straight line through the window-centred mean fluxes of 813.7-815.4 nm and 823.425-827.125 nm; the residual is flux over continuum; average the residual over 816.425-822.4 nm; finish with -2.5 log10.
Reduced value 0.05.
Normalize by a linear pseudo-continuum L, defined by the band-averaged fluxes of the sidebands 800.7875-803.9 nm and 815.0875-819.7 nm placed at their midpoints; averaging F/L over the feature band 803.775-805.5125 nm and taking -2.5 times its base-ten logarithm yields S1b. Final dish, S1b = 0.017 mag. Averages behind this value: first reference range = 16.2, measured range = 15.8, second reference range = 15.3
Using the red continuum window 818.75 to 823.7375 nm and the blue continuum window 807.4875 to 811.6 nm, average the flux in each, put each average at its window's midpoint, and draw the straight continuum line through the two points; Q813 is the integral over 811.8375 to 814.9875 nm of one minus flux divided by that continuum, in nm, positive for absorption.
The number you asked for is -0.09 nm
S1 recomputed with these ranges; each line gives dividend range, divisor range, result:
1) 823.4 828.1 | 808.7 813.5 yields 1.02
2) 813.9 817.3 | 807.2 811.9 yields 1.02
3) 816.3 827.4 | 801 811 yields 1.00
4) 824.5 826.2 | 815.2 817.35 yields 1.02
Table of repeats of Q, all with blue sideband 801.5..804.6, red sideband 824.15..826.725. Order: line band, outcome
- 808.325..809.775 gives 0.05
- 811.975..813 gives 0.02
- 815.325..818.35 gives 0.02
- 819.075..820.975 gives 0.05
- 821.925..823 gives 0.04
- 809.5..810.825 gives 0.02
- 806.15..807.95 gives 0.00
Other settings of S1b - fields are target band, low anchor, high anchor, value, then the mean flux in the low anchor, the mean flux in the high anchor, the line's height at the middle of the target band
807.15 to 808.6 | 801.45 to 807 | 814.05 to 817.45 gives 0.00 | 16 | 15.8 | 16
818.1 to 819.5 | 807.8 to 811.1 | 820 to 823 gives 0.04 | 15.7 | 15.1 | 15.3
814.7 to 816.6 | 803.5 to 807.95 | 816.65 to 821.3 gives -0.04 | 15.9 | 15.1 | 15.3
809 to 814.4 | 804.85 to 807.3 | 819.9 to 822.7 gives -0.02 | 15.9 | 15.2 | 15.6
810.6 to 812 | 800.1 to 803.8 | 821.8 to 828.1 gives -0.01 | 16.1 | 15.4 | 15.8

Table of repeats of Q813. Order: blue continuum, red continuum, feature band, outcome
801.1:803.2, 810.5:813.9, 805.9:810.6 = 0.081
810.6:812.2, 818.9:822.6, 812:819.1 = -0.092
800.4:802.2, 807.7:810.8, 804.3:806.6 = 0.011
